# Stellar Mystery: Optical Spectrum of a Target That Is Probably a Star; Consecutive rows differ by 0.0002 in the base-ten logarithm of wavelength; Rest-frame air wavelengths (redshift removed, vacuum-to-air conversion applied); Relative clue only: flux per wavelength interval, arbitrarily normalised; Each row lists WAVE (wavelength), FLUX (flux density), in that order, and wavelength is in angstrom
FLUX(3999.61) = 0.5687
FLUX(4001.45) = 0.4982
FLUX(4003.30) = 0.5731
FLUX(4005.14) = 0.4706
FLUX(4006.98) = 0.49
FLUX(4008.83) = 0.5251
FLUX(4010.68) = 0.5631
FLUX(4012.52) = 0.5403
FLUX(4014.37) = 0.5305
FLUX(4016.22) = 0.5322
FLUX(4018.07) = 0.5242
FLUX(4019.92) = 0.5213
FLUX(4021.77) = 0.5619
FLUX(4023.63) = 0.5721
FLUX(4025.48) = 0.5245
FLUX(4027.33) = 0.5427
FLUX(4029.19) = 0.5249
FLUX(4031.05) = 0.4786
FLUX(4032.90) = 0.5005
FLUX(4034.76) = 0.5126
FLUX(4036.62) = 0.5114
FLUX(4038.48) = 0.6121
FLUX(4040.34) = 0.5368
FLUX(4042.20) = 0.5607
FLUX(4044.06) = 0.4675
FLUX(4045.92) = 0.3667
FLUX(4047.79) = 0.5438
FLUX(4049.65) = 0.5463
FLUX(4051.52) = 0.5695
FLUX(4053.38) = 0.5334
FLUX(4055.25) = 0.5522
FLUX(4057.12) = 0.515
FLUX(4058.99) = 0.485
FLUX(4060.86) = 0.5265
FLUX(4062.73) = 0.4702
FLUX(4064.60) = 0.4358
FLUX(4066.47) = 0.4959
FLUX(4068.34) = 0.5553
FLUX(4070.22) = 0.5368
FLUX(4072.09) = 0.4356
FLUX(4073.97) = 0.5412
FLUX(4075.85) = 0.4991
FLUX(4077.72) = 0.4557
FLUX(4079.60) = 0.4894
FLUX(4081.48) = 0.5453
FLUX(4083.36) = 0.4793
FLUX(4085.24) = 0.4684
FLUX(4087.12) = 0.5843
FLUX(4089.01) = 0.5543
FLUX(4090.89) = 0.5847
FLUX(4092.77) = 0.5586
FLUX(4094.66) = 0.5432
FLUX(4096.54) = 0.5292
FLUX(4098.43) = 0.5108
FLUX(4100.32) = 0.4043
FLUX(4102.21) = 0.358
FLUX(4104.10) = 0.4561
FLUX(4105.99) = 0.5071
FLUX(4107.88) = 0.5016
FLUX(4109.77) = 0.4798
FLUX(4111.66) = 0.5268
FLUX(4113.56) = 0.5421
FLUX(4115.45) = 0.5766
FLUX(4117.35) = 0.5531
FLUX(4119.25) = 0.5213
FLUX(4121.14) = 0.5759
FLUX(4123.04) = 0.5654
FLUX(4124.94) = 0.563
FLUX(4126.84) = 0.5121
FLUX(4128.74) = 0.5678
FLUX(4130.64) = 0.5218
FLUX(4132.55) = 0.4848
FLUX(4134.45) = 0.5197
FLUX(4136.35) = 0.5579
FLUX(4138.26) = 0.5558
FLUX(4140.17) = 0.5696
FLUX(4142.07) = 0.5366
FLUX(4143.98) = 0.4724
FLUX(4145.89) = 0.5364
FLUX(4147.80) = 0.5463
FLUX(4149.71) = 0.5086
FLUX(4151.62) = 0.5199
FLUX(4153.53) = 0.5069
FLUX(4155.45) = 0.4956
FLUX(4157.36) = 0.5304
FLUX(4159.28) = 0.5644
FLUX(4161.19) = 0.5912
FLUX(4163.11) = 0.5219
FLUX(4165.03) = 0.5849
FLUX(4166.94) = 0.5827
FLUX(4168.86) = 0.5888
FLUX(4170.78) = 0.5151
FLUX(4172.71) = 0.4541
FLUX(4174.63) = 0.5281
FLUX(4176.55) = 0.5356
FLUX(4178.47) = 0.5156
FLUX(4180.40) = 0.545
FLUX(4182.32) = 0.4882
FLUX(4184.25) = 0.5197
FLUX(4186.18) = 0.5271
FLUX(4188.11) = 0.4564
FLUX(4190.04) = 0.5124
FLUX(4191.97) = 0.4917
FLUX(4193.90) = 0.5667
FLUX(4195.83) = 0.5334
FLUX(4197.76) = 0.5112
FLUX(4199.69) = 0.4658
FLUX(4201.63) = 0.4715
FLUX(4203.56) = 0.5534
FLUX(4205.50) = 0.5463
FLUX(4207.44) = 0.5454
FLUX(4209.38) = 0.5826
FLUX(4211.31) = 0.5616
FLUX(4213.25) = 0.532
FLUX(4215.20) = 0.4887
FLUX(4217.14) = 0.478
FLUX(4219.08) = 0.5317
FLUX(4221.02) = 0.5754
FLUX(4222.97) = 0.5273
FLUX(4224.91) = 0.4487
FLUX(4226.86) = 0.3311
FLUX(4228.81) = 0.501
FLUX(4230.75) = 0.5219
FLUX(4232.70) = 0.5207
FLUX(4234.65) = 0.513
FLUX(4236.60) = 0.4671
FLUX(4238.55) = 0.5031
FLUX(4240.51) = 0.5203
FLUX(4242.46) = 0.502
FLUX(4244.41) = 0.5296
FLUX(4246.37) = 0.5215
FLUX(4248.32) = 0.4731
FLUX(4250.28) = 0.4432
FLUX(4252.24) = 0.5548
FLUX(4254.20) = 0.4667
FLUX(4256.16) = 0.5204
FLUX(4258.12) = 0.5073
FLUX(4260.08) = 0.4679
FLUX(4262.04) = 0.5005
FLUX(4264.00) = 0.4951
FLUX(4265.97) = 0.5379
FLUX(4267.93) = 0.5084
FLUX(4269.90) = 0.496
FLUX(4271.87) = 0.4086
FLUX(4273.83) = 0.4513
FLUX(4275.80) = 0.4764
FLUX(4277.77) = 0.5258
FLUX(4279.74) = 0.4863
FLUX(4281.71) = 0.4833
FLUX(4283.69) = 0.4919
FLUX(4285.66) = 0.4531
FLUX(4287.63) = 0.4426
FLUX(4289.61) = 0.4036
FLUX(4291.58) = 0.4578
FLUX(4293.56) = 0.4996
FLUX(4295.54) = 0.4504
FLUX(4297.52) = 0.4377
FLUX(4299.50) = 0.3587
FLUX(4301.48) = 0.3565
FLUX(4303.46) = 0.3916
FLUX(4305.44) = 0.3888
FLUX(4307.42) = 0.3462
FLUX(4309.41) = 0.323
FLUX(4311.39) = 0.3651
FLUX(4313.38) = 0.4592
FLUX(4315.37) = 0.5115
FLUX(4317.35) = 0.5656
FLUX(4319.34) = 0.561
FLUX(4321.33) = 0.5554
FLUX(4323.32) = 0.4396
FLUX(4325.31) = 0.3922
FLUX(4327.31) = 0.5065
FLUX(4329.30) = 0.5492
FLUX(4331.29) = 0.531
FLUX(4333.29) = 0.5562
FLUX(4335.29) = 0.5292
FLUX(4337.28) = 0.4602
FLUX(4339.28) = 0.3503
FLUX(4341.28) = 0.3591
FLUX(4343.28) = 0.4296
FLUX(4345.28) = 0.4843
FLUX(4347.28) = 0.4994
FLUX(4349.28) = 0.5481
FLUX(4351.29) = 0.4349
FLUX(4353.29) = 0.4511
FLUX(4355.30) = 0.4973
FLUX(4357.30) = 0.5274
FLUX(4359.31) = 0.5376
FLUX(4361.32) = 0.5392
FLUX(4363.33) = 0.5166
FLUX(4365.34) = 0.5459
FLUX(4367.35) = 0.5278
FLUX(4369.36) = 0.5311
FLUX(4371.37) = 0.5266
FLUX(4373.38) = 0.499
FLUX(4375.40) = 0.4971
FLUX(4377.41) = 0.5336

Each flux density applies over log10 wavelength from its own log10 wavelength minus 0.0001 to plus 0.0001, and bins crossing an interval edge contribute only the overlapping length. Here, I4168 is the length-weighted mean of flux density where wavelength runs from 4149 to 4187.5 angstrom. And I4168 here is 0.531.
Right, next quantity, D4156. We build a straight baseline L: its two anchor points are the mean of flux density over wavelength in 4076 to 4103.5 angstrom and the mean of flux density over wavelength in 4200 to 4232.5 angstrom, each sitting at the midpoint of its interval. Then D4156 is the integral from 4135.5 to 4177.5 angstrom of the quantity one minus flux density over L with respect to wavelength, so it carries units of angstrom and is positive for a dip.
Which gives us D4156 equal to -2.4 angstrom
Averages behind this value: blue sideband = 0.504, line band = 0.536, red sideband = 0.511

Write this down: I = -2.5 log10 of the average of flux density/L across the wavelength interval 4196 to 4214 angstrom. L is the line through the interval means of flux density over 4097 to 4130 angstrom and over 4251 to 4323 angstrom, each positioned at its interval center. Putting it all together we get -0.09 mag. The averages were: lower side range 0.513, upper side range 0.464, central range 0.53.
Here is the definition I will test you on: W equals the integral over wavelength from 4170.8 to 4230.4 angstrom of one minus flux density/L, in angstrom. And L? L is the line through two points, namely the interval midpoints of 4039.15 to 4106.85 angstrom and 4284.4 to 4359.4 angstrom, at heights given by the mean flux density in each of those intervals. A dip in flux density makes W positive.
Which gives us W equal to -3.7 angstrom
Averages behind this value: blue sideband 0.506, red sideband 0.457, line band 0.511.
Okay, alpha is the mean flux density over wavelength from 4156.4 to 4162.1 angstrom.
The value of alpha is 0.562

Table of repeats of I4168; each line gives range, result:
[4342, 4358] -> 0.481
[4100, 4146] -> 0.52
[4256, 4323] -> 0.46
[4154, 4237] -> 0.519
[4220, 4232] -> 0.485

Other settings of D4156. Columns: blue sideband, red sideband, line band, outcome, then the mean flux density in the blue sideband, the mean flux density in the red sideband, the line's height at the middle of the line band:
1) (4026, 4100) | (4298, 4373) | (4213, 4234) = -0.2 angstrom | 0.516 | 0.472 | 0.49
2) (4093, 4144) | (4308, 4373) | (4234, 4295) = 1.4 angstrom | 0.52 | 0.487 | 0.499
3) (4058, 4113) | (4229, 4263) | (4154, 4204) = -2.3 angstrom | 0.501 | 0.502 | 0.502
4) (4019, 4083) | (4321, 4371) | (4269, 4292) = 1.5 angstrom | 0.515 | 0.492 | 0.497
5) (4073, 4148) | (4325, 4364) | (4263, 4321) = 4.7 angstrom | 0.521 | 0.486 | 0.494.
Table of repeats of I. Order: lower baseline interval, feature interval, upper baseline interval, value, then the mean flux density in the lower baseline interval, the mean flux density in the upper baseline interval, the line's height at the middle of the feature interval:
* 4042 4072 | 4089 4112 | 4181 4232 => 0.020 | 0.507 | 0.511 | 0.508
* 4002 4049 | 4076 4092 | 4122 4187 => 0.017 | 0.523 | 0.533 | 0.528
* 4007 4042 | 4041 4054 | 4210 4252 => 0.036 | 0.533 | 0.501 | 0.53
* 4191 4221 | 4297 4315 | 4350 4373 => 0.324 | 0.526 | 0.512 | 0.517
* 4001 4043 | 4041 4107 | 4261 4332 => 0.027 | 0.531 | 0.461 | 0.518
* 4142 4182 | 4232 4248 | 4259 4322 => -0.047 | 0.532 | 0.458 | 0.487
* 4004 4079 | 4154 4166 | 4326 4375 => -0.077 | 0.517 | 0.497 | 0.509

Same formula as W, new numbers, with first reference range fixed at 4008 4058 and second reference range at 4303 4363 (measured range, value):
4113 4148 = -2.13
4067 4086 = 0.71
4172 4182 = -0.29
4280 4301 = 1.41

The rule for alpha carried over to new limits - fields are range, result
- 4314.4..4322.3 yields 0.549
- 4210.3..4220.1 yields 0.519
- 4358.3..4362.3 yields 0.538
